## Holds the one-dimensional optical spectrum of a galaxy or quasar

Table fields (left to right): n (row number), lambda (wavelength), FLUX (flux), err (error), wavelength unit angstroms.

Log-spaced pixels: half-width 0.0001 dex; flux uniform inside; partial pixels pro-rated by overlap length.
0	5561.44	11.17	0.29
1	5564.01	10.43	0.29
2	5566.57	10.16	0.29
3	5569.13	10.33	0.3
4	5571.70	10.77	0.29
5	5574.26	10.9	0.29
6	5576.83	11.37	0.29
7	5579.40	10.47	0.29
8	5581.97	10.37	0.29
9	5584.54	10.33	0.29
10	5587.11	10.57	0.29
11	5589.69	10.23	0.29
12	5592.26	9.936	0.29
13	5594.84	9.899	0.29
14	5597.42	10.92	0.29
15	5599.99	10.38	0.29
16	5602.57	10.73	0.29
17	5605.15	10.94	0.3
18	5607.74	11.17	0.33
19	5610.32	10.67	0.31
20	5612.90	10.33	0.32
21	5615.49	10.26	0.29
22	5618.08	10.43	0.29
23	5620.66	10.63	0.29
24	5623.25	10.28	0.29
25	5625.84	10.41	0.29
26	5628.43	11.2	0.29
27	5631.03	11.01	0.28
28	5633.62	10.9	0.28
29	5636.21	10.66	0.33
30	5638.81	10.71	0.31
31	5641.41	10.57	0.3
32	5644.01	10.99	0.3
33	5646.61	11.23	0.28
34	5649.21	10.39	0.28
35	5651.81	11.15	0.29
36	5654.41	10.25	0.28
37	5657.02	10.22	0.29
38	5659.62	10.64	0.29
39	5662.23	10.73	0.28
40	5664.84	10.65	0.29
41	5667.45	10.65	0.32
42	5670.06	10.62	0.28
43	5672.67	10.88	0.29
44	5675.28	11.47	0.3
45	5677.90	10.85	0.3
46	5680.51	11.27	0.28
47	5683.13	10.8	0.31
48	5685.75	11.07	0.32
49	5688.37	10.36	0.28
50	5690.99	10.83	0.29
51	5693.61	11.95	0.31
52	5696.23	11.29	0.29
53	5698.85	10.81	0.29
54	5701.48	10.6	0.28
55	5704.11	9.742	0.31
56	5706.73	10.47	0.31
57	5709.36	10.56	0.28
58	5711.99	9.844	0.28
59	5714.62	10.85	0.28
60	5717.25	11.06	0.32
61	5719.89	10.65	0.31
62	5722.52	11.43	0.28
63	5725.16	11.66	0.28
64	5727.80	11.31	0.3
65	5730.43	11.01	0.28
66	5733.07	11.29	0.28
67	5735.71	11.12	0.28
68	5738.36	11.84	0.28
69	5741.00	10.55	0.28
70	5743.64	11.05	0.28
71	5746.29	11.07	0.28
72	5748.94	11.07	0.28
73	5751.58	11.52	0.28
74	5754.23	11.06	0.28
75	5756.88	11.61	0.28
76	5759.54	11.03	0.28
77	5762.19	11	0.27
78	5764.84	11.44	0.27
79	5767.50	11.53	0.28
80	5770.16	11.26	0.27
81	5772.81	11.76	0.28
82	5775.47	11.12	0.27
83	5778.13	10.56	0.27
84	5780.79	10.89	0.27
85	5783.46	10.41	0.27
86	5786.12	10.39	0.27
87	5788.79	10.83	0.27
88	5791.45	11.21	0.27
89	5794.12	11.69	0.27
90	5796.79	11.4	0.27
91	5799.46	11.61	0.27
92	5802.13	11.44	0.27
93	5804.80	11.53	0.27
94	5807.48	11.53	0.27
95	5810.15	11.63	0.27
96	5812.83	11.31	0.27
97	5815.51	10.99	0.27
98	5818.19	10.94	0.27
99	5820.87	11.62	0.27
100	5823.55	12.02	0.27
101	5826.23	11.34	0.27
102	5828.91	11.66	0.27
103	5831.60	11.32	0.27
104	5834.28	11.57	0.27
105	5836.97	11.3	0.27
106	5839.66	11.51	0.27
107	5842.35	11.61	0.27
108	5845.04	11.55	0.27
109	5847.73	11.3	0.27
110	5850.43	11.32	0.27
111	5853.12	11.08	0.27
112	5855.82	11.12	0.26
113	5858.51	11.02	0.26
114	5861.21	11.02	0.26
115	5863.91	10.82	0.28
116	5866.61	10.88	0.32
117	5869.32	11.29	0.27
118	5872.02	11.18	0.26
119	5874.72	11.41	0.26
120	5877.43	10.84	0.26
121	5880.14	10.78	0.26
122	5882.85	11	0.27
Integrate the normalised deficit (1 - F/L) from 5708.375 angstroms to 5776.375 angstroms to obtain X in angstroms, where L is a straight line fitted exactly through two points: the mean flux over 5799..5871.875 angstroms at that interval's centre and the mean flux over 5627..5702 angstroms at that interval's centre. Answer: -0.4 angstroms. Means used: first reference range 10.9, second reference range 11.3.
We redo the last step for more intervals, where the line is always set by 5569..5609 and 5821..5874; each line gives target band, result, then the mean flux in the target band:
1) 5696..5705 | 0.28 angstroms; 10.6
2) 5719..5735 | -0.38 angstroms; 11.2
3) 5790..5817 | -0.56 angstroms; 11.4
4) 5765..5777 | -0.33 angstroms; 11.4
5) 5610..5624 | 0.32 angstroms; 10.4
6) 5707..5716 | 0.42 angstroms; 10.4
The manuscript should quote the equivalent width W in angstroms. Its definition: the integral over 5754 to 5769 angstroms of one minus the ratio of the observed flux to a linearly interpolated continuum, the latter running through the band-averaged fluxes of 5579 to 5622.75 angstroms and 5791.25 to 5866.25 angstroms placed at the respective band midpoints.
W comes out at -0.3 angstroms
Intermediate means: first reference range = 10.5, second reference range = 11.4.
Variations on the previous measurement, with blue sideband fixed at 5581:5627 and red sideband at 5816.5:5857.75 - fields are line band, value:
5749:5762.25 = -0.2 angstroms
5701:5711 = 0.5 angstroms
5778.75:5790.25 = 0.6 angstroms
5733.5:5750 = -0.2 angstroms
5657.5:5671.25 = 0.1 angstroms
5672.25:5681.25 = -0.3 angstroms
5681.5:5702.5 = -0.3 angstroms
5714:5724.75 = -0.1 angstroms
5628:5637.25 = -0.3 angstroms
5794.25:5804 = -0.2 angstroms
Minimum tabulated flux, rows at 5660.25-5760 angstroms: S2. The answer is 9.742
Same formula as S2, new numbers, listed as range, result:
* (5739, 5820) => 10.39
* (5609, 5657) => 10.25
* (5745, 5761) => 11.03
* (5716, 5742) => 10.55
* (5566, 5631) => 9.899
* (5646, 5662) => 10.22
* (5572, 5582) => 10.37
